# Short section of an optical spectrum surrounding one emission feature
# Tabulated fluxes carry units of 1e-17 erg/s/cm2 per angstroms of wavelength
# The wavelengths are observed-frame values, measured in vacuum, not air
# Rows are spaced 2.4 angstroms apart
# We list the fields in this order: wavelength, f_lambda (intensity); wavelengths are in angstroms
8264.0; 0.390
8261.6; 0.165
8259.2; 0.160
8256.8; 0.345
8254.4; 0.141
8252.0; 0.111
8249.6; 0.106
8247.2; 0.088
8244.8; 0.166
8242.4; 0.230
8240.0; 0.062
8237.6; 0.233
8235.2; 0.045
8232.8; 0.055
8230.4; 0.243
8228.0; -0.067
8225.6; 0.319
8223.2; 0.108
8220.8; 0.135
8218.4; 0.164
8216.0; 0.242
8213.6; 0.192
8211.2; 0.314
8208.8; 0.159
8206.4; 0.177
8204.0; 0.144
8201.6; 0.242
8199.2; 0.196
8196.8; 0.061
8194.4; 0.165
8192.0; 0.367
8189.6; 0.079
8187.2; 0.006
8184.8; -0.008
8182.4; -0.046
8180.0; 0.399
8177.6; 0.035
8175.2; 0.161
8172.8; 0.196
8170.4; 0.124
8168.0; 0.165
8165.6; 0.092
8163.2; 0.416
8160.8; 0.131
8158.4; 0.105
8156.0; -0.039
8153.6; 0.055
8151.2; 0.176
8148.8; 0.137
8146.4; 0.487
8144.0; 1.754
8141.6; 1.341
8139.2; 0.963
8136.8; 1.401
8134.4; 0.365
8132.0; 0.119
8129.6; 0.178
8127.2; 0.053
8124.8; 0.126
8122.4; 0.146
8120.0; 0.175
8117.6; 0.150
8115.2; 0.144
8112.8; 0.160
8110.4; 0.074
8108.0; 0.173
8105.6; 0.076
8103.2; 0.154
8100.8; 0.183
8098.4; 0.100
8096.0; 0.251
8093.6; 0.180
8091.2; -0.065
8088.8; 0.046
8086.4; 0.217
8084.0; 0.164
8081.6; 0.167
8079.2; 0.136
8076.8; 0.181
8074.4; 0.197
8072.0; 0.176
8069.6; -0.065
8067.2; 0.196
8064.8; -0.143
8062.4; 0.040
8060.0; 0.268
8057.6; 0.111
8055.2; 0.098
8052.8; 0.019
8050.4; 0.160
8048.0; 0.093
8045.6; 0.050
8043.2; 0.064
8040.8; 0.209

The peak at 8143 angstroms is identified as [O II]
